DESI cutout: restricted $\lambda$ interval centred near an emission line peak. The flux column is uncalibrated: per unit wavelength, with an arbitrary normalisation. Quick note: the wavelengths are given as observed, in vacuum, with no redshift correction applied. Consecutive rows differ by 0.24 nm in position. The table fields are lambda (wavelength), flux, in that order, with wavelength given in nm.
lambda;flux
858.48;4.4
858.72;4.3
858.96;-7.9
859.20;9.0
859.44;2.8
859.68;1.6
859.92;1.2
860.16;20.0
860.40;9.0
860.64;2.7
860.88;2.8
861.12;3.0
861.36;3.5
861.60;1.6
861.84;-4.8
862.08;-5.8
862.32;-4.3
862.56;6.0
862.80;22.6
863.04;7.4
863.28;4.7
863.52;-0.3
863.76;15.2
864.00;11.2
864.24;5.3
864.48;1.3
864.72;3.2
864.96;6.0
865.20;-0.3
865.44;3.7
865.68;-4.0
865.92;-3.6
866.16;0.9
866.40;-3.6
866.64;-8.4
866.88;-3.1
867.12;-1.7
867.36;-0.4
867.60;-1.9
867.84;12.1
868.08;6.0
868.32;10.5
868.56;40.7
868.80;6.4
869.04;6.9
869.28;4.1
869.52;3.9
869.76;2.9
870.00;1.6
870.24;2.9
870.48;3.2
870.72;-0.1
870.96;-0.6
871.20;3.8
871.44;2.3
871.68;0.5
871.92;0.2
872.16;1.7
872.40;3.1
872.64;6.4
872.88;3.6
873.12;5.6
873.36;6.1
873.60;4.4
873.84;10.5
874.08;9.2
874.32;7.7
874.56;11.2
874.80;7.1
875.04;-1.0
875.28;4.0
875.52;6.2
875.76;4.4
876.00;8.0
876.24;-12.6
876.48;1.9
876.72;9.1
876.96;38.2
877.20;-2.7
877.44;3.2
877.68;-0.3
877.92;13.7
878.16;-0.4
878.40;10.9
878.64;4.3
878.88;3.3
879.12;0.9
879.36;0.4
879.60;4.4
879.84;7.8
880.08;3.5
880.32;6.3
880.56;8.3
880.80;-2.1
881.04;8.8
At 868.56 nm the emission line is [O III] 5007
